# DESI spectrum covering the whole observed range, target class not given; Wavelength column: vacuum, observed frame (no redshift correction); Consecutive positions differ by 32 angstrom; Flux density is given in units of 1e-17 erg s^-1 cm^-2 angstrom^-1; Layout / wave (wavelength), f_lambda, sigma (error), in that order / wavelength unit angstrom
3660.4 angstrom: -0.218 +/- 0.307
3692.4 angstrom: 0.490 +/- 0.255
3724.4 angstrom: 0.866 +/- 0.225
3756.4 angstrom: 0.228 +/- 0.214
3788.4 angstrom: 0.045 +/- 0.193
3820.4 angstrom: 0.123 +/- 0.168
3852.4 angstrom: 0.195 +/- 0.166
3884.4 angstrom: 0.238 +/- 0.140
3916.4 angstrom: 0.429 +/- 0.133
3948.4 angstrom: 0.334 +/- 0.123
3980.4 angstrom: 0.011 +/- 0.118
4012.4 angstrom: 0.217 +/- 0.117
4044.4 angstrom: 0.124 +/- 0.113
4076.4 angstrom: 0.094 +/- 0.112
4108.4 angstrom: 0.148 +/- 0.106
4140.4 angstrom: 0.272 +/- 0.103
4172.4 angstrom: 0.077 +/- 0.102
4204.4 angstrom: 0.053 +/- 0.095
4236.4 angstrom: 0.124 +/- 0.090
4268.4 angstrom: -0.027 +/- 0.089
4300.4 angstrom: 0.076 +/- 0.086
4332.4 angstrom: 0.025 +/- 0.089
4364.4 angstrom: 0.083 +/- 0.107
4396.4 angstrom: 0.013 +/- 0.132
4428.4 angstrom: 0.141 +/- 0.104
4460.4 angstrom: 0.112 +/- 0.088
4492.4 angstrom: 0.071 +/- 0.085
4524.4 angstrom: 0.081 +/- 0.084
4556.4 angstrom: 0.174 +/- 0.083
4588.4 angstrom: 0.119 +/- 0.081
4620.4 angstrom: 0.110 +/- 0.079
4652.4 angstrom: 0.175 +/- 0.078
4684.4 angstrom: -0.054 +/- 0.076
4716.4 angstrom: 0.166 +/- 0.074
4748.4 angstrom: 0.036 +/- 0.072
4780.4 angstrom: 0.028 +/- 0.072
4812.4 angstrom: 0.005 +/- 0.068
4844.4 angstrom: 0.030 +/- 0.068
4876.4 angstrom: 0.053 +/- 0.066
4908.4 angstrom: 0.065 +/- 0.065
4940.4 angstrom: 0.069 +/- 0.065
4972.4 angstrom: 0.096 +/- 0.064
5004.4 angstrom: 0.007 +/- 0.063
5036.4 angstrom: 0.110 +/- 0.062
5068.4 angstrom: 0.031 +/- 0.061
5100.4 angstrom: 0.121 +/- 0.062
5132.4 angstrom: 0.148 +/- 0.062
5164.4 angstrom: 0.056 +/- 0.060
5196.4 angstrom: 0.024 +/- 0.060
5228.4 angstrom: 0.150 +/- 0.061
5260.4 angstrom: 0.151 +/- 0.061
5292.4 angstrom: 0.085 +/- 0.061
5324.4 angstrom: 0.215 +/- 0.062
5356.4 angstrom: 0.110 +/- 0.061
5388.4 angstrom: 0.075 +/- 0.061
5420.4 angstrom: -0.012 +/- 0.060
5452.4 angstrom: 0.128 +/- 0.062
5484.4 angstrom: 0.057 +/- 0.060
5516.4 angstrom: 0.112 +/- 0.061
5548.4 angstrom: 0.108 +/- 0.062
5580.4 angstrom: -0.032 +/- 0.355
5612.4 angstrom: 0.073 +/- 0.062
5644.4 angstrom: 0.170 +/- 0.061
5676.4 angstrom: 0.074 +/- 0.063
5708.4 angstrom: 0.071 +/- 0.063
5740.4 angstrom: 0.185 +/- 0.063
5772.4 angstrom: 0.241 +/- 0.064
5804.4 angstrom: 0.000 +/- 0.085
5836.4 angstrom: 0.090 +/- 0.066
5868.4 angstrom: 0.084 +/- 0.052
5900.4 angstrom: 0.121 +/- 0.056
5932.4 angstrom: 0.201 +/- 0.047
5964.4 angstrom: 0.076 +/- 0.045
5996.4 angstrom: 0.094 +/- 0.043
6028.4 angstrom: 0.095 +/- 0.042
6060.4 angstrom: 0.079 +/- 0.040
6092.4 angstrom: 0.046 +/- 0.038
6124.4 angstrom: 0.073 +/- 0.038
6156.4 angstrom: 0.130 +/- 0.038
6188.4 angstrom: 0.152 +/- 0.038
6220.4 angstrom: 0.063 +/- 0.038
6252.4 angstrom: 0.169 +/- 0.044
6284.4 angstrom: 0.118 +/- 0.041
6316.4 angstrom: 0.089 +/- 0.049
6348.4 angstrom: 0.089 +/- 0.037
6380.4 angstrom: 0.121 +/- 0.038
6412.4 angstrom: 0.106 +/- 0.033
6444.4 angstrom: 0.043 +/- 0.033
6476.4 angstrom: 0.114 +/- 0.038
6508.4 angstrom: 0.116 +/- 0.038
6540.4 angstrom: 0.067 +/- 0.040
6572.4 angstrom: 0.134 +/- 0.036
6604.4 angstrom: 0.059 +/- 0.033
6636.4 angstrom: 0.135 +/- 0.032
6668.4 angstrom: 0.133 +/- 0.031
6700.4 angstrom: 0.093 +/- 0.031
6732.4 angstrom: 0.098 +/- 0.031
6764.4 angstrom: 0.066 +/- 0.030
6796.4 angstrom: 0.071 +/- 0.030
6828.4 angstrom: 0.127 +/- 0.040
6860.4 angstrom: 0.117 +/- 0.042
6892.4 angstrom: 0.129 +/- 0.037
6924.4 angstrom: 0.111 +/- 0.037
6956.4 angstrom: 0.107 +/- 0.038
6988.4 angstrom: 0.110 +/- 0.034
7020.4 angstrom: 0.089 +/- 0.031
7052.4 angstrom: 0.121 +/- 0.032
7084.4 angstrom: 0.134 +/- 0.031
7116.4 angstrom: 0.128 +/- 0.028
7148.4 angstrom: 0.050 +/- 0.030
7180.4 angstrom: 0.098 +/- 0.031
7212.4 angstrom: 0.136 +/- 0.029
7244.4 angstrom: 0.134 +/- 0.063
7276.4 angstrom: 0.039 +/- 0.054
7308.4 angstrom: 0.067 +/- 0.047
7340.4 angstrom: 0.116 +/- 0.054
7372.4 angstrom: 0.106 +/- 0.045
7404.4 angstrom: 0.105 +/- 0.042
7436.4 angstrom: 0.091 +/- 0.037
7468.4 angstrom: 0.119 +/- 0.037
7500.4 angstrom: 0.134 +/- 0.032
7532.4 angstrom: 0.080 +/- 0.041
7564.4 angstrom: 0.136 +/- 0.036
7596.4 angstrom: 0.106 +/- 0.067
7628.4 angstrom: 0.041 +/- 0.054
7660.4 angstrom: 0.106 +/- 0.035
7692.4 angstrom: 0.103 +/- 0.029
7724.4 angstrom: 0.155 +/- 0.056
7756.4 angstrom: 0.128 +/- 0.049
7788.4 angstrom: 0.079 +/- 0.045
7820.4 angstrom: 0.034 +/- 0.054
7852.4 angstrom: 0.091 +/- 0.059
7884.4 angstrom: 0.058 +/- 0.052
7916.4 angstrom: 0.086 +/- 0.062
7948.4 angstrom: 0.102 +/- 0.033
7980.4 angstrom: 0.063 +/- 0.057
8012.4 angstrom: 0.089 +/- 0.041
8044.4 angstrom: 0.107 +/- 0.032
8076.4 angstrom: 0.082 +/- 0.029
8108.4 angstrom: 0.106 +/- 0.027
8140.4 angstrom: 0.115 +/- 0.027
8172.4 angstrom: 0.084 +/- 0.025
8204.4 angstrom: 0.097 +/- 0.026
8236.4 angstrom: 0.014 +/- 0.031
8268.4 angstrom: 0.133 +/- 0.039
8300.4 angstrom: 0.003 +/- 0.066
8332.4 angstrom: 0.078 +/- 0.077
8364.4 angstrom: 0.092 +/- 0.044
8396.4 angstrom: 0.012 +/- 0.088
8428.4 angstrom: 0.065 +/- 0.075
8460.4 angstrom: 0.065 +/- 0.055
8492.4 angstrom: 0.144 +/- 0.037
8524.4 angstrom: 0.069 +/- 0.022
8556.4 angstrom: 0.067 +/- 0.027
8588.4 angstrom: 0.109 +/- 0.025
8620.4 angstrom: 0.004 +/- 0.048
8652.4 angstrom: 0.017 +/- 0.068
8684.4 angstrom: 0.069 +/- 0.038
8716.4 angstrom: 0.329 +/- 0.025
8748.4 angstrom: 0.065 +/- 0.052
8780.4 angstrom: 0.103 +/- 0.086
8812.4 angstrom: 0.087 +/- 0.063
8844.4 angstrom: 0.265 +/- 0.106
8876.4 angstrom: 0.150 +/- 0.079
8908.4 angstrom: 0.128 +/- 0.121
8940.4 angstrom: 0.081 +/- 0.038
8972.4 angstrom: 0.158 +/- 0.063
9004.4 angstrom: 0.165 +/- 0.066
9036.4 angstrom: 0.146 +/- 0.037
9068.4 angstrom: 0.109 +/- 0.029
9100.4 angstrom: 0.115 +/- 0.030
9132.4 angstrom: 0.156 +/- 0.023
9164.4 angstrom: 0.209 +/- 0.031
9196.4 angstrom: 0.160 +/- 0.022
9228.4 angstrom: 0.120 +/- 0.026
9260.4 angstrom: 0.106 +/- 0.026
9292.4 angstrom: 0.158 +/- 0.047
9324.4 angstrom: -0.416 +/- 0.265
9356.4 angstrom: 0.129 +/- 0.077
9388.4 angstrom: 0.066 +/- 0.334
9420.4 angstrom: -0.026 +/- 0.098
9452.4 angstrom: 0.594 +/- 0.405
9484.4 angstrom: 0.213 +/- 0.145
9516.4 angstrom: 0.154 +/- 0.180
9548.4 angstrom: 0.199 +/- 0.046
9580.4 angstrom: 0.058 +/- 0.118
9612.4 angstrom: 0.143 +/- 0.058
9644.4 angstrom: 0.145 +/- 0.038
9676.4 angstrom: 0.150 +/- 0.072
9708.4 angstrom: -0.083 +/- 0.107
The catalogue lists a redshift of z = 1.34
